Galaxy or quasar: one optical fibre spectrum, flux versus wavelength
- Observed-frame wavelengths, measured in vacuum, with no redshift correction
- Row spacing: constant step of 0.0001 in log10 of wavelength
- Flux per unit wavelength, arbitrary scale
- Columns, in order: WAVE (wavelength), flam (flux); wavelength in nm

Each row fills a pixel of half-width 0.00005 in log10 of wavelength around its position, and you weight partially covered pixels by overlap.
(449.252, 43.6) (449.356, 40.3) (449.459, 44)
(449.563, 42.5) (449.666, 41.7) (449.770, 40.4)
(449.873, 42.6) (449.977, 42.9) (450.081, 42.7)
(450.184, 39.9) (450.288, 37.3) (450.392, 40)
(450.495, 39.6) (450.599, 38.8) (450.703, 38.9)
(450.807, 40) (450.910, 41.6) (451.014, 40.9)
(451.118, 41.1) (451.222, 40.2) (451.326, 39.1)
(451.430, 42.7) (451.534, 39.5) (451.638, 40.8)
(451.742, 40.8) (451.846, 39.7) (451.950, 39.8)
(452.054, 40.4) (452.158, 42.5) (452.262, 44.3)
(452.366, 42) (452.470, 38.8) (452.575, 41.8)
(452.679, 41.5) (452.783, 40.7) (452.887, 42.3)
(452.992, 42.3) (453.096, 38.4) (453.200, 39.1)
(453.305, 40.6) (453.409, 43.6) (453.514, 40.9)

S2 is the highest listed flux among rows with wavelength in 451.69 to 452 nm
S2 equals 40.8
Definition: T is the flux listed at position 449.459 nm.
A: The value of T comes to 44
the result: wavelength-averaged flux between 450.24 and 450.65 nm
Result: 39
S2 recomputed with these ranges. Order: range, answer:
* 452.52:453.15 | 42.3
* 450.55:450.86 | 40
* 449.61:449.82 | 41.7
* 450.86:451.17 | 41.6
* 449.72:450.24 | 42.9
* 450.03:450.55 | 42.7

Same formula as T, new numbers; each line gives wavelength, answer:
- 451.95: 39.8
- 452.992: 42.3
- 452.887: 42.3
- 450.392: 40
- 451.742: 40.8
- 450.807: 40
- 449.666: 41.7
